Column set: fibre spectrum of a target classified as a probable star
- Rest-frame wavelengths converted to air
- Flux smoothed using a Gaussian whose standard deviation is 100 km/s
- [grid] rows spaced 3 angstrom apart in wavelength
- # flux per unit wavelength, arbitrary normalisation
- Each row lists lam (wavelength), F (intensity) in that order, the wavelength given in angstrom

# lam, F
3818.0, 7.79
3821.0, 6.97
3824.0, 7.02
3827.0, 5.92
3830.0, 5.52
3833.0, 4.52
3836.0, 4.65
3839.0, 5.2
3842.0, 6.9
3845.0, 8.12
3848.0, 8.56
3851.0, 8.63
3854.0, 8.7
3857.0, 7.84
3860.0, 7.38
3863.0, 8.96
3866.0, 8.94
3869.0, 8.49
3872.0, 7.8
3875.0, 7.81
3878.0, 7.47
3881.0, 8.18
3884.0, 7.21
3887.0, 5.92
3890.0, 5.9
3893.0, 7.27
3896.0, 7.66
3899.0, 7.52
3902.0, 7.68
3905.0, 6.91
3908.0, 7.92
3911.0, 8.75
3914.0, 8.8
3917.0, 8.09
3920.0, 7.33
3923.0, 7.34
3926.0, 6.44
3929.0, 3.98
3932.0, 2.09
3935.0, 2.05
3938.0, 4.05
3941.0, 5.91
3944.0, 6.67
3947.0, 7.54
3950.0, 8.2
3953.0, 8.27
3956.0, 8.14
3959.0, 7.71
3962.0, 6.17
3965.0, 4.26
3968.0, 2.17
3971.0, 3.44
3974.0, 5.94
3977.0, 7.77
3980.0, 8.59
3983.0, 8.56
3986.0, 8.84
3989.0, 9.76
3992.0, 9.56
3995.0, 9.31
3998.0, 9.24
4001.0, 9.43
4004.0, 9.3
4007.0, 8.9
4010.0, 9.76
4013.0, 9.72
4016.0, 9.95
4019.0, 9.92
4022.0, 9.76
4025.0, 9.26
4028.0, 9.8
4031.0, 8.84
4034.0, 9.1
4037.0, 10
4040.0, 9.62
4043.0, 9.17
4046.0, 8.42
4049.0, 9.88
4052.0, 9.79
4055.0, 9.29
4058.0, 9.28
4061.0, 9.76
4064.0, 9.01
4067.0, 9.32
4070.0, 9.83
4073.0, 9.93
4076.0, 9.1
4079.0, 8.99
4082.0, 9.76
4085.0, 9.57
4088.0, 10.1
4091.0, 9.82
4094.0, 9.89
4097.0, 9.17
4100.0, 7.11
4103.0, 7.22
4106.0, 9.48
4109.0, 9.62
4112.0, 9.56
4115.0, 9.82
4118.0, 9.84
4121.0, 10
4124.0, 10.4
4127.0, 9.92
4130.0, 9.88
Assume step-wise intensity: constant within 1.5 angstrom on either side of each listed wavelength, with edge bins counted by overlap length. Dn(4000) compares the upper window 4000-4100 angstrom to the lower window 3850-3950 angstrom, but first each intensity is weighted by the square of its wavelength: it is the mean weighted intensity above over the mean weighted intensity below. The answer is 1.44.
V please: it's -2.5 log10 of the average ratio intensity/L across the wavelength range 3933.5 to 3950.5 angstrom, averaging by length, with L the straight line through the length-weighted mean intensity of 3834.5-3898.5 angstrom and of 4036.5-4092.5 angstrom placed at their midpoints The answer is 0.43 mag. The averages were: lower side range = 7.5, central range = 5.59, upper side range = 9.5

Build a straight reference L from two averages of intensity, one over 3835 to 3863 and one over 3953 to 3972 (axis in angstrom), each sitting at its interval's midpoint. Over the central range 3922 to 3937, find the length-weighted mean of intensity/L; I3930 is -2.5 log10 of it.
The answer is 0.40 mag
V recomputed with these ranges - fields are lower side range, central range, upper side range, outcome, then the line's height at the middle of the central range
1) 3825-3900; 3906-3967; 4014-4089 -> 0.25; 8.12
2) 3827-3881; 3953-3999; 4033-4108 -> 0.16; 8.46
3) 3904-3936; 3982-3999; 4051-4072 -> -0.16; 7.93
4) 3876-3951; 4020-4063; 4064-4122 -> -0.10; 8.59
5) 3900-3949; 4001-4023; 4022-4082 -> -0.14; 8.46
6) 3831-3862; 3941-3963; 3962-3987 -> -0.18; 6.3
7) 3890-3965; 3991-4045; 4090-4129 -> -0.18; 8.03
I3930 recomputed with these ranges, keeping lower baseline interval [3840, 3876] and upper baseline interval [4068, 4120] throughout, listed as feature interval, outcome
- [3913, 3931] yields 0.24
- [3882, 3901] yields 0.19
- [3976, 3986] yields 0.05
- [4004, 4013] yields -0.06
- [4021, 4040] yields -0.05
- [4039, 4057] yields -0.03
